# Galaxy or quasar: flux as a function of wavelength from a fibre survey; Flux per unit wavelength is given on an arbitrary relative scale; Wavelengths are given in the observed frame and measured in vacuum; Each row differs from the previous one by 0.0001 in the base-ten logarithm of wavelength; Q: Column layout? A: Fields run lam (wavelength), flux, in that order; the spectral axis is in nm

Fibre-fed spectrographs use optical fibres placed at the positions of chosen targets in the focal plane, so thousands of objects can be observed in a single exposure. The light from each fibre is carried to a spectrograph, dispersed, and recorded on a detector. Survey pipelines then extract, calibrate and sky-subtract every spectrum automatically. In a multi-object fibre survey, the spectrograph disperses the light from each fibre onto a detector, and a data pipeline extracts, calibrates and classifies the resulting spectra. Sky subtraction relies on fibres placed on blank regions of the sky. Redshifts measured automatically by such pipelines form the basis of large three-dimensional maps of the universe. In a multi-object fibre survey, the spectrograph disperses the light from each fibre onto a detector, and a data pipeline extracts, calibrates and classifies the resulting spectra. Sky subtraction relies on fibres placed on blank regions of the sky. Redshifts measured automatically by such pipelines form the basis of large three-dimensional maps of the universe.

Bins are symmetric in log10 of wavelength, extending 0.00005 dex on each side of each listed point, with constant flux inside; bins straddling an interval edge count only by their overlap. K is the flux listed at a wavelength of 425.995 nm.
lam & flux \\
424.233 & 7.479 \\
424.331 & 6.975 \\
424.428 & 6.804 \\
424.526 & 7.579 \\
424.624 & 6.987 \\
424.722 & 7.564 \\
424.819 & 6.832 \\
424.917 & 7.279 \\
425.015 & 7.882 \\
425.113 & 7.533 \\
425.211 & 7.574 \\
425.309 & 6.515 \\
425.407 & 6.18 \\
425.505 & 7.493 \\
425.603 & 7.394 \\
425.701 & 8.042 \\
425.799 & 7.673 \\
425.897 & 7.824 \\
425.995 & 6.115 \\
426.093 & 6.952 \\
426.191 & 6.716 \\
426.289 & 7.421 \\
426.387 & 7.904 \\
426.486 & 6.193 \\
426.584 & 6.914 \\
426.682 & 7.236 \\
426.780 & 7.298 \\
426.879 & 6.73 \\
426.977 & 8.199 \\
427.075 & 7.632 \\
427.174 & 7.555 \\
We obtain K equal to 6.115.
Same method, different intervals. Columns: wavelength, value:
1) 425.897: 7.824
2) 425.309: 6.515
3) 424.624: 6.987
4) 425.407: 6.18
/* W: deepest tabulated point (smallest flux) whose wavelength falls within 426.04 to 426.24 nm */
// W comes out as 6.716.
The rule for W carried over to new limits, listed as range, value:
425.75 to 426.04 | 6.115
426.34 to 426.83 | 6.193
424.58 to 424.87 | 6.832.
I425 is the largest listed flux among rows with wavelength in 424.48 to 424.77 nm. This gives 7.579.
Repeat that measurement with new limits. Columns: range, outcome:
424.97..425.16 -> 7.882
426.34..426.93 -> 7.904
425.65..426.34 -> 8.042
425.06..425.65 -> 7.574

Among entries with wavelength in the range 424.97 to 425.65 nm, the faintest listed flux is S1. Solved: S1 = 6.18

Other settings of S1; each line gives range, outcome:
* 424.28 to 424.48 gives 6.804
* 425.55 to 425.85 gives 7.394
